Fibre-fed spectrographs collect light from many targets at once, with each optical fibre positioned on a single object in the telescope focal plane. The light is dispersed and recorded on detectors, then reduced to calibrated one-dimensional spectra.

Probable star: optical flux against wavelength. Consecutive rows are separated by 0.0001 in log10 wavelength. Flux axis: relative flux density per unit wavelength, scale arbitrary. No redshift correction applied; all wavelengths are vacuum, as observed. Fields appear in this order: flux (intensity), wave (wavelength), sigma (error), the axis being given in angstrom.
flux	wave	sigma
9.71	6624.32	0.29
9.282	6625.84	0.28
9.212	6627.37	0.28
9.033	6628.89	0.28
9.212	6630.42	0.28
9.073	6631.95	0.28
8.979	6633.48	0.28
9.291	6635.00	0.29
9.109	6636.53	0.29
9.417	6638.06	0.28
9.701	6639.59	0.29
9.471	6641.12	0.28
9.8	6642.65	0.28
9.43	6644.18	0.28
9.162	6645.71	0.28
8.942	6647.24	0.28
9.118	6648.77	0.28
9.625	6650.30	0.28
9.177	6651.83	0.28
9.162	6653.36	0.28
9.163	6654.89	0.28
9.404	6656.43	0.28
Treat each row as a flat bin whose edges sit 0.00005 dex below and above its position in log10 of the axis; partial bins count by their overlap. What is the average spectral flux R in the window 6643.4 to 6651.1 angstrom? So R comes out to 9.26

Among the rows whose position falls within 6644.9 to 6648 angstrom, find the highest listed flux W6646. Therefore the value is 9.162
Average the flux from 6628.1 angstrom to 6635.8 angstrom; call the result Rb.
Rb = 9.12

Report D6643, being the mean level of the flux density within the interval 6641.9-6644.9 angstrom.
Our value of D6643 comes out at 9.62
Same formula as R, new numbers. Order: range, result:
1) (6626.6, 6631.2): 9.14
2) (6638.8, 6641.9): 9.58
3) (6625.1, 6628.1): 9.23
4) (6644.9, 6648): 9.06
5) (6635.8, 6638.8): 9.26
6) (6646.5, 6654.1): 9.21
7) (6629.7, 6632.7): 9.13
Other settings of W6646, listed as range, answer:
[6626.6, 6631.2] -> 9.212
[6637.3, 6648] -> 9.8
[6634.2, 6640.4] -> 9.701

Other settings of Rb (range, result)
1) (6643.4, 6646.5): 9.3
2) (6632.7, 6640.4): 9.3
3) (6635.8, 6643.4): 9.49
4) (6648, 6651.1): 9.38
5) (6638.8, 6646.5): 9.51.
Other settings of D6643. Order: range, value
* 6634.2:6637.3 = 9.21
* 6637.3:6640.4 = 9.55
